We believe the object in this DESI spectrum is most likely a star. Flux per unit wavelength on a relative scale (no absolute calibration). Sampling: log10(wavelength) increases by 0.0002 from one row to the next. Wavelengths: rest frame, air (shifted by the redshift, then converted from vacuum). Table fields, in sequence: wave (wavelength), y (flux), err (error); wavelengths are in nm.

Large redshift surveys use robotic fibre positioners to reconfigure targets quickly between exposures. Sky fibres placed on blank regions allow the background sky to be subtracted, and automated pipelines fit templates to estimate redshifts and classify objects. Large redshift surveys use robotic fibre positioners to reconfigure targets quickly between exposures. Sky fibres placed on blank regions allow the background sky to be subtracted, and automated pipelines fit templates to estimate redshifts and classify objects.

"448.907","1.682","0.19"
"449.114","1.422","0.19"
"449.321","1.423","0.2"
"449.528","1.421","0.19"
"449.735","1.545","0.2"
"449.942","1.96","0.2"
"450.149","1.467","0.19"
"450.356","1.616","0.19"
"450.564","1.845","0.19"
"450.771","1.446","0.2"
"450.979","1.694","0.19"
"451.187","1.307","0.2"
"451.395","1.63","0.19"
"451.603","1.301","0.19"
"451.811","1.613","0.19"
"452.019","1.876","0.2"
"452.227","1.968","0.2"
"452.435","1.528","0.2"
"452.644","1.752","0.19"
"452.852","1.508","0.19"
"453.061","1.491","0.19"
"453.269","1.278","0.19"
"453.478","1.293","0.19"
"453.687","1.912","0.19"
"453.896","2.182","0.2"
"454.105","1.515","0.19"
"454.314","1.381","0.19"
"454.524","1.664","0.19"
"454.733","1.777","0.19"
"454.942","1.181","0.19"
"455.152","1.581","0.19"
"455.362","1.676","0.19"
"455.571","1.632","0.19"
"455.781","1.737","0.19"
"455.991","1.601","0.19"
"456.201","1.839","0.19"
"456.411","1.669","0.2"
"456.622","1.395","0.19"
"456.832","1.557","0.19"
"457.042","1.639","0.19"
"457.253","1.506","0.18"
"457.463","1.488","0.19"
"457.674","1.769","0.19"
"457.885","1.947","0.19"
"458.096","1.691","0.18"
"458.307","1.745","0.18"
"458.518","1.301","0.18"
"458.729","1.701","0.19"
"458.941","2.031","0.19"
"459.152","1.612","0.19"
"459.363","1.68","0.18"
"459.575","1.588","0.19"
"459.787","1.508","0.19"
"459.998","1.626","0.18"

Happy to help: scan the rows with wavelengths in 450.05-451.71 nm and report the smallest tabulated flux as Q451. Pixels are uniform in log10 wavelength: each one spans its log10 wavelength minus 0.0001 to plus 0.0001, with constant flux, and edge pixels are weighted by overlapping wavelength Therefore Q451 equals 1.301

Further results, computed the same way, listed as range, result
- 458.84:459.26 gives 1.612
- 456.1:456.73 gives 1.395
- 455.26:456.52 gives 1.601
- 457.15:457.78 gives 1.488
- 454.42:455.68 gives 1.181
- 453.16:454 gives 1.278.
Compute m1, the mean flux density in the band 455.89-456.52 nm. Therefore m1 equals 1.7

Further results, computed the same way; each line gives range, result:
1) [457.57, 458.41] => 1.79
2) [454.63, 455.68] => 1.57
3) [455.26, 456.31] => 1.7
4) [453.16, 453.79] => 1.49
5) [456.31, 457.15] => 1.56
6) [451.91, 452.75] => 1.78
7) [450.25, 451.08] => 1.65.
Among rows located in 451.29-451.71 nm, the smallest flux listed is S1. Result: 1.301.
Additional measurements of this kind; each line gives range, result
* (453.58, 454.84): 1.381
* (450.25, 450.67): 1.616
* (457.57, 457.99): 1.769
